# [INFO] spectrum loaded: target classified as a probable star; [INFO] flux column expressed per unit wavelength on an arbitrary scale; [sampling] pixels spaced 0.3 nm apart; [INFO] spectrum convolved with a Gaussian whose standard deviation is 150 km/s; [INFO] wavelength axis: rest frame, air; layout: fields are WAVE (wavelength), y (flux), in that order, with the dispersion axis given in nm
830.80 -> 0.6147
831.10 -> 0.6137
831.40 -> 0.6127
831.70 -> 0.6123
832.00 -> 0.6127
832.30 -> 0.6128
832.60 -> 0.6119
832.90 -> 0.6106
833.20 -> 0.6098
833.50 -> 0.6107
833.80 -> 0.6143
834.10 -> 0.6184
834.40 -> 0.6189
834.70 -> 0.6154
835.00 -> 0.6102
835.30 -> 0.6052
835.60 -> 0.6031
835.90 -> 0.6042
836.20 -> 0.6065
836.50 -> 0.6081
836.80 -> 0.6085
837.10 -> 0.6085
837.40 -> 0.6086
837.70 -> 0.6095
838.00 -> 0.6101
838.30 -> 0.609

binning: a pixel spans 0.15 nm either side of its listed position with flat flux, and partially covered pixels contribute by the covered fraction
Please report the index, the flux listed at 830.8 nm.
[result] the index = 0.6147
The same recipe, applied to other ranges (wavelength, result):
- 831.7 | 0.6123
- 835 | 0.6102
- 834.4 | 0.6189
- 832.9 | 0.6106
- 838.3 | 0.609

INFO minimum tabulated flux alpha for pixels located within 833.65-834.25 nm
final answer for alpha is 0.6143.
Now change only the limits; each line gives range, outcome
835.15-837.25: 0.6031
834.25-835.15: 0.6102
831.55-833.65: 0.6098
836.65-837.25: 0.6085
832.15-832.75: 0.6119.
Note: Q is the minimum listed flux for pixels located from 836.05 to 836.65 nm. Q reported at 0.6065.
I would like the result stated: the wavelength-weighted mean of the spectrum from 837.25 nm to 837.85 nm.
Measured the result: 0.609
